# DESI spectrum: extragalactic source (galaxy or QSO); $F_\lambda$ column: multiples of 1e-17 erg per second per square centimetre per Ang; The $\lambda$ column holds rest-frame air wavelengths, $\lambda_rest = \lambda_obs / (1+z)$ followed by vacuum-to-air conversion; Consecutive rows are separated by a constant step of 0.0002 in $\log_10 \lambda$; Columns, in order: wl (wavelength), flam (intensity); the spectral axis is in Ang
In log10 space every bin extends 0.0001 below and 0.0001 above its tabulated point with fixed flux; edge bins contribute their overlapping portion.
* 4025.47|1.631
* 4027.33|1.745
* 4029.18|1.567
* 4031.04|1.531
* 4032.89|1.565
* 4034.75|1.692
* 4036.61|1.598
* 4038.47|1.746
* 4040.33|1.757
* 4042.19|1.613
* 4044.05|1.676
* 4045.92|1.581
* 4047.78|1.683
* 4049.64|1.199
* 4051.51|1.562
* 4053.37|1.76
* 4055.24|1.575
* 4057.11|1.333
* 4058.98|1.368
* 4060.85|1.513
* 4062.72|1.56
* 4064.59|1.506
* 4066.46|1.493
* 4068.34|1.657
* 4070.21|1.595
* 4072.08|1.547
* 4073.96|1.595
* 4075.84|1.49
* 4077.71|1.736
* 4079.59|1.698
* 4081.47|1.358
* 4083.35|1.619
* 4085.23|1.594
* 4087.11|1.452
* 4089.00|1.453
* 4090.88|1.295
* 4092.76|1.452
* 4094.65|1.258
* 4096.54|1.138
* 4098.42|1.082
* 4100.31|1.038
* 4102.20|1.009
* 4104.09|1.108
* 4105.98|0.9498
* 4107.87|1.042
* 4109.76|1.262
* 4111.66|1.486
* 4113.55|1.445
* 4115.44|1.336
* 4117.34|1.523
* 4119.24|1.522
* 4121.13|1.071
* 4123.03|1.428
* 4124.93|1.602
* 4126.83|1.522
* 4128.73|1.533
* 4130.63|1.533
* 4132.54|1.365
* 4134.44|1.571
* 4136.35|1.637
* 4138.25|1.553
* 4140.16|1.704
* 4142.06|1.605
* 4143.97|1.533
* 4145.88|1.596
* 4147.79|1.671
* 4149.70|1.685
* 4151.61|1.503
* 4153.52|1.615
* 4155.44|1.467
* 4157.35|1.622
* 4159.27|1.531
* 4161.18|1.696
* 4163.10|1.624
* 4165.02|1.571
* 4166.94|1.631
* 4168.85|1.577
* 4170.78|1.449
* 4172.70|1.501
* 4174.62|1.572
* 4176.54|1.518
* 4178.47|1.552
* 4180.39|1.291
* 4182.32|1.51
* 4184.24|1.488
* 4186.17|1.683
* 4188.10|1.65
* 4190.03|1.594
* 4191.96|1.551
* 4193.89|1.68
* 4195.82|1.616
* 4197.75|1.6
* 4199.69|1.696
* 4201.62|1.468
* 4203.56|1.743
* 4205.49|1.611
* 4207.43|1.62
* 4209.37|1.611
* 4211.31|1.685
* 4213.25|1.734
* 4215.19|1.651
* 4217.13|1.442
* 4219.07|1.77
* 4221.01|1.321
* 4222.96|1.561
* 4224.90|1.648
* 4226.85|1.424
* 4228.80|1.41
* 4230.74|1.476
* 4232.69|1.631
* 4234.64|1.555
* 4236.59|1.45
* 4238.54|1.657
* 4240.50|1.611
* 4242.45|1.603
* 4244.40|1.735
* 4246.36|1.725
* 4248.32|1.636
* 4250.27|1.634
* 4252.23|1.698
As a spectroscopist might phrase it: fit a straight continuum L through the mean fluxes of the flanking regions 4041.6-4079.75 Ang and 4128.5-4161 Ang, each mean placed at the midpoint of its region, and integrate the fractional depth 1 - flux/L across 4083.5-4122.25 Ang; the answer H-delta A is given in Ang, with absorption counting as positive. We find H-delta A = 7.0 Ang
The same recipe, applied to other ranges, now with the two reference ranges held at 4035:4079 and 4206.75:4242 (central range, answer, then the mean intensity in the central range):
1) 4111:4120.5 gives 0.8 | 1.45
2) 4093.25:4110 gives 5.0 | 1.1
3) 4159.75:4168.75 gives -0.3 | 1.62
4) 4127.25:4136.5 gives 0.3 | 1.52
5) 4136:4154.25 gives -0.4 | 1.61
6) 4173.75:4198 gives 0.2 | 1.56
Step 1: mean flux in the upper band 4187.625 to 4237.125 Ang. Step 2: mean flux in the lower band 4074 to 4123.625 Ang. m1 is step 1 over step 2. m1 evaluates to 1.2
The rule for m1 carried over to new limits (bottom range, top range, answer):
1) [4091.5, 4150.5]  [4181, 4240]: 1.13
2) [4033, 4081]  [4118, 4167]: 0.98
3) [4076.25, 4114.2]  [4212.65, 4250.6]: 1.19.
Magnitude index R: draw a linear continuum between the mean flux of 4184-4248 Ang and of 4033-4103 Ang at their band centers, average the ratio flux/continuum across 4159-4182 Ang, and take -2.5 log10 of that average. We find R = 0.02 mag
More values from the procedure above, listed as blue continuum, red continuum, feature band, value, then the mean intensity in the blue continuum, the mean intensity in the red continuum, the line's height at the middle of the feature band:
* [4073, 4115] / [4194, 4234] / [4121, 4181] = -0.07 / 1.34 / 1.59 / 1.46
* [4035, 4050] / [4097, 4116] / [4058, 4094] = -0.10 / 1.63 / 1.17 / 1.39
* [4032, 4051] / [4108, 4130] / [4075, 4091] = -0.02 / 1.61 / 1.42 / 1.51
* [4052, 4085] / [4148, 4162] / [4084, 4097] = 0.13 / 1.55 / 1.59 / 1.56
